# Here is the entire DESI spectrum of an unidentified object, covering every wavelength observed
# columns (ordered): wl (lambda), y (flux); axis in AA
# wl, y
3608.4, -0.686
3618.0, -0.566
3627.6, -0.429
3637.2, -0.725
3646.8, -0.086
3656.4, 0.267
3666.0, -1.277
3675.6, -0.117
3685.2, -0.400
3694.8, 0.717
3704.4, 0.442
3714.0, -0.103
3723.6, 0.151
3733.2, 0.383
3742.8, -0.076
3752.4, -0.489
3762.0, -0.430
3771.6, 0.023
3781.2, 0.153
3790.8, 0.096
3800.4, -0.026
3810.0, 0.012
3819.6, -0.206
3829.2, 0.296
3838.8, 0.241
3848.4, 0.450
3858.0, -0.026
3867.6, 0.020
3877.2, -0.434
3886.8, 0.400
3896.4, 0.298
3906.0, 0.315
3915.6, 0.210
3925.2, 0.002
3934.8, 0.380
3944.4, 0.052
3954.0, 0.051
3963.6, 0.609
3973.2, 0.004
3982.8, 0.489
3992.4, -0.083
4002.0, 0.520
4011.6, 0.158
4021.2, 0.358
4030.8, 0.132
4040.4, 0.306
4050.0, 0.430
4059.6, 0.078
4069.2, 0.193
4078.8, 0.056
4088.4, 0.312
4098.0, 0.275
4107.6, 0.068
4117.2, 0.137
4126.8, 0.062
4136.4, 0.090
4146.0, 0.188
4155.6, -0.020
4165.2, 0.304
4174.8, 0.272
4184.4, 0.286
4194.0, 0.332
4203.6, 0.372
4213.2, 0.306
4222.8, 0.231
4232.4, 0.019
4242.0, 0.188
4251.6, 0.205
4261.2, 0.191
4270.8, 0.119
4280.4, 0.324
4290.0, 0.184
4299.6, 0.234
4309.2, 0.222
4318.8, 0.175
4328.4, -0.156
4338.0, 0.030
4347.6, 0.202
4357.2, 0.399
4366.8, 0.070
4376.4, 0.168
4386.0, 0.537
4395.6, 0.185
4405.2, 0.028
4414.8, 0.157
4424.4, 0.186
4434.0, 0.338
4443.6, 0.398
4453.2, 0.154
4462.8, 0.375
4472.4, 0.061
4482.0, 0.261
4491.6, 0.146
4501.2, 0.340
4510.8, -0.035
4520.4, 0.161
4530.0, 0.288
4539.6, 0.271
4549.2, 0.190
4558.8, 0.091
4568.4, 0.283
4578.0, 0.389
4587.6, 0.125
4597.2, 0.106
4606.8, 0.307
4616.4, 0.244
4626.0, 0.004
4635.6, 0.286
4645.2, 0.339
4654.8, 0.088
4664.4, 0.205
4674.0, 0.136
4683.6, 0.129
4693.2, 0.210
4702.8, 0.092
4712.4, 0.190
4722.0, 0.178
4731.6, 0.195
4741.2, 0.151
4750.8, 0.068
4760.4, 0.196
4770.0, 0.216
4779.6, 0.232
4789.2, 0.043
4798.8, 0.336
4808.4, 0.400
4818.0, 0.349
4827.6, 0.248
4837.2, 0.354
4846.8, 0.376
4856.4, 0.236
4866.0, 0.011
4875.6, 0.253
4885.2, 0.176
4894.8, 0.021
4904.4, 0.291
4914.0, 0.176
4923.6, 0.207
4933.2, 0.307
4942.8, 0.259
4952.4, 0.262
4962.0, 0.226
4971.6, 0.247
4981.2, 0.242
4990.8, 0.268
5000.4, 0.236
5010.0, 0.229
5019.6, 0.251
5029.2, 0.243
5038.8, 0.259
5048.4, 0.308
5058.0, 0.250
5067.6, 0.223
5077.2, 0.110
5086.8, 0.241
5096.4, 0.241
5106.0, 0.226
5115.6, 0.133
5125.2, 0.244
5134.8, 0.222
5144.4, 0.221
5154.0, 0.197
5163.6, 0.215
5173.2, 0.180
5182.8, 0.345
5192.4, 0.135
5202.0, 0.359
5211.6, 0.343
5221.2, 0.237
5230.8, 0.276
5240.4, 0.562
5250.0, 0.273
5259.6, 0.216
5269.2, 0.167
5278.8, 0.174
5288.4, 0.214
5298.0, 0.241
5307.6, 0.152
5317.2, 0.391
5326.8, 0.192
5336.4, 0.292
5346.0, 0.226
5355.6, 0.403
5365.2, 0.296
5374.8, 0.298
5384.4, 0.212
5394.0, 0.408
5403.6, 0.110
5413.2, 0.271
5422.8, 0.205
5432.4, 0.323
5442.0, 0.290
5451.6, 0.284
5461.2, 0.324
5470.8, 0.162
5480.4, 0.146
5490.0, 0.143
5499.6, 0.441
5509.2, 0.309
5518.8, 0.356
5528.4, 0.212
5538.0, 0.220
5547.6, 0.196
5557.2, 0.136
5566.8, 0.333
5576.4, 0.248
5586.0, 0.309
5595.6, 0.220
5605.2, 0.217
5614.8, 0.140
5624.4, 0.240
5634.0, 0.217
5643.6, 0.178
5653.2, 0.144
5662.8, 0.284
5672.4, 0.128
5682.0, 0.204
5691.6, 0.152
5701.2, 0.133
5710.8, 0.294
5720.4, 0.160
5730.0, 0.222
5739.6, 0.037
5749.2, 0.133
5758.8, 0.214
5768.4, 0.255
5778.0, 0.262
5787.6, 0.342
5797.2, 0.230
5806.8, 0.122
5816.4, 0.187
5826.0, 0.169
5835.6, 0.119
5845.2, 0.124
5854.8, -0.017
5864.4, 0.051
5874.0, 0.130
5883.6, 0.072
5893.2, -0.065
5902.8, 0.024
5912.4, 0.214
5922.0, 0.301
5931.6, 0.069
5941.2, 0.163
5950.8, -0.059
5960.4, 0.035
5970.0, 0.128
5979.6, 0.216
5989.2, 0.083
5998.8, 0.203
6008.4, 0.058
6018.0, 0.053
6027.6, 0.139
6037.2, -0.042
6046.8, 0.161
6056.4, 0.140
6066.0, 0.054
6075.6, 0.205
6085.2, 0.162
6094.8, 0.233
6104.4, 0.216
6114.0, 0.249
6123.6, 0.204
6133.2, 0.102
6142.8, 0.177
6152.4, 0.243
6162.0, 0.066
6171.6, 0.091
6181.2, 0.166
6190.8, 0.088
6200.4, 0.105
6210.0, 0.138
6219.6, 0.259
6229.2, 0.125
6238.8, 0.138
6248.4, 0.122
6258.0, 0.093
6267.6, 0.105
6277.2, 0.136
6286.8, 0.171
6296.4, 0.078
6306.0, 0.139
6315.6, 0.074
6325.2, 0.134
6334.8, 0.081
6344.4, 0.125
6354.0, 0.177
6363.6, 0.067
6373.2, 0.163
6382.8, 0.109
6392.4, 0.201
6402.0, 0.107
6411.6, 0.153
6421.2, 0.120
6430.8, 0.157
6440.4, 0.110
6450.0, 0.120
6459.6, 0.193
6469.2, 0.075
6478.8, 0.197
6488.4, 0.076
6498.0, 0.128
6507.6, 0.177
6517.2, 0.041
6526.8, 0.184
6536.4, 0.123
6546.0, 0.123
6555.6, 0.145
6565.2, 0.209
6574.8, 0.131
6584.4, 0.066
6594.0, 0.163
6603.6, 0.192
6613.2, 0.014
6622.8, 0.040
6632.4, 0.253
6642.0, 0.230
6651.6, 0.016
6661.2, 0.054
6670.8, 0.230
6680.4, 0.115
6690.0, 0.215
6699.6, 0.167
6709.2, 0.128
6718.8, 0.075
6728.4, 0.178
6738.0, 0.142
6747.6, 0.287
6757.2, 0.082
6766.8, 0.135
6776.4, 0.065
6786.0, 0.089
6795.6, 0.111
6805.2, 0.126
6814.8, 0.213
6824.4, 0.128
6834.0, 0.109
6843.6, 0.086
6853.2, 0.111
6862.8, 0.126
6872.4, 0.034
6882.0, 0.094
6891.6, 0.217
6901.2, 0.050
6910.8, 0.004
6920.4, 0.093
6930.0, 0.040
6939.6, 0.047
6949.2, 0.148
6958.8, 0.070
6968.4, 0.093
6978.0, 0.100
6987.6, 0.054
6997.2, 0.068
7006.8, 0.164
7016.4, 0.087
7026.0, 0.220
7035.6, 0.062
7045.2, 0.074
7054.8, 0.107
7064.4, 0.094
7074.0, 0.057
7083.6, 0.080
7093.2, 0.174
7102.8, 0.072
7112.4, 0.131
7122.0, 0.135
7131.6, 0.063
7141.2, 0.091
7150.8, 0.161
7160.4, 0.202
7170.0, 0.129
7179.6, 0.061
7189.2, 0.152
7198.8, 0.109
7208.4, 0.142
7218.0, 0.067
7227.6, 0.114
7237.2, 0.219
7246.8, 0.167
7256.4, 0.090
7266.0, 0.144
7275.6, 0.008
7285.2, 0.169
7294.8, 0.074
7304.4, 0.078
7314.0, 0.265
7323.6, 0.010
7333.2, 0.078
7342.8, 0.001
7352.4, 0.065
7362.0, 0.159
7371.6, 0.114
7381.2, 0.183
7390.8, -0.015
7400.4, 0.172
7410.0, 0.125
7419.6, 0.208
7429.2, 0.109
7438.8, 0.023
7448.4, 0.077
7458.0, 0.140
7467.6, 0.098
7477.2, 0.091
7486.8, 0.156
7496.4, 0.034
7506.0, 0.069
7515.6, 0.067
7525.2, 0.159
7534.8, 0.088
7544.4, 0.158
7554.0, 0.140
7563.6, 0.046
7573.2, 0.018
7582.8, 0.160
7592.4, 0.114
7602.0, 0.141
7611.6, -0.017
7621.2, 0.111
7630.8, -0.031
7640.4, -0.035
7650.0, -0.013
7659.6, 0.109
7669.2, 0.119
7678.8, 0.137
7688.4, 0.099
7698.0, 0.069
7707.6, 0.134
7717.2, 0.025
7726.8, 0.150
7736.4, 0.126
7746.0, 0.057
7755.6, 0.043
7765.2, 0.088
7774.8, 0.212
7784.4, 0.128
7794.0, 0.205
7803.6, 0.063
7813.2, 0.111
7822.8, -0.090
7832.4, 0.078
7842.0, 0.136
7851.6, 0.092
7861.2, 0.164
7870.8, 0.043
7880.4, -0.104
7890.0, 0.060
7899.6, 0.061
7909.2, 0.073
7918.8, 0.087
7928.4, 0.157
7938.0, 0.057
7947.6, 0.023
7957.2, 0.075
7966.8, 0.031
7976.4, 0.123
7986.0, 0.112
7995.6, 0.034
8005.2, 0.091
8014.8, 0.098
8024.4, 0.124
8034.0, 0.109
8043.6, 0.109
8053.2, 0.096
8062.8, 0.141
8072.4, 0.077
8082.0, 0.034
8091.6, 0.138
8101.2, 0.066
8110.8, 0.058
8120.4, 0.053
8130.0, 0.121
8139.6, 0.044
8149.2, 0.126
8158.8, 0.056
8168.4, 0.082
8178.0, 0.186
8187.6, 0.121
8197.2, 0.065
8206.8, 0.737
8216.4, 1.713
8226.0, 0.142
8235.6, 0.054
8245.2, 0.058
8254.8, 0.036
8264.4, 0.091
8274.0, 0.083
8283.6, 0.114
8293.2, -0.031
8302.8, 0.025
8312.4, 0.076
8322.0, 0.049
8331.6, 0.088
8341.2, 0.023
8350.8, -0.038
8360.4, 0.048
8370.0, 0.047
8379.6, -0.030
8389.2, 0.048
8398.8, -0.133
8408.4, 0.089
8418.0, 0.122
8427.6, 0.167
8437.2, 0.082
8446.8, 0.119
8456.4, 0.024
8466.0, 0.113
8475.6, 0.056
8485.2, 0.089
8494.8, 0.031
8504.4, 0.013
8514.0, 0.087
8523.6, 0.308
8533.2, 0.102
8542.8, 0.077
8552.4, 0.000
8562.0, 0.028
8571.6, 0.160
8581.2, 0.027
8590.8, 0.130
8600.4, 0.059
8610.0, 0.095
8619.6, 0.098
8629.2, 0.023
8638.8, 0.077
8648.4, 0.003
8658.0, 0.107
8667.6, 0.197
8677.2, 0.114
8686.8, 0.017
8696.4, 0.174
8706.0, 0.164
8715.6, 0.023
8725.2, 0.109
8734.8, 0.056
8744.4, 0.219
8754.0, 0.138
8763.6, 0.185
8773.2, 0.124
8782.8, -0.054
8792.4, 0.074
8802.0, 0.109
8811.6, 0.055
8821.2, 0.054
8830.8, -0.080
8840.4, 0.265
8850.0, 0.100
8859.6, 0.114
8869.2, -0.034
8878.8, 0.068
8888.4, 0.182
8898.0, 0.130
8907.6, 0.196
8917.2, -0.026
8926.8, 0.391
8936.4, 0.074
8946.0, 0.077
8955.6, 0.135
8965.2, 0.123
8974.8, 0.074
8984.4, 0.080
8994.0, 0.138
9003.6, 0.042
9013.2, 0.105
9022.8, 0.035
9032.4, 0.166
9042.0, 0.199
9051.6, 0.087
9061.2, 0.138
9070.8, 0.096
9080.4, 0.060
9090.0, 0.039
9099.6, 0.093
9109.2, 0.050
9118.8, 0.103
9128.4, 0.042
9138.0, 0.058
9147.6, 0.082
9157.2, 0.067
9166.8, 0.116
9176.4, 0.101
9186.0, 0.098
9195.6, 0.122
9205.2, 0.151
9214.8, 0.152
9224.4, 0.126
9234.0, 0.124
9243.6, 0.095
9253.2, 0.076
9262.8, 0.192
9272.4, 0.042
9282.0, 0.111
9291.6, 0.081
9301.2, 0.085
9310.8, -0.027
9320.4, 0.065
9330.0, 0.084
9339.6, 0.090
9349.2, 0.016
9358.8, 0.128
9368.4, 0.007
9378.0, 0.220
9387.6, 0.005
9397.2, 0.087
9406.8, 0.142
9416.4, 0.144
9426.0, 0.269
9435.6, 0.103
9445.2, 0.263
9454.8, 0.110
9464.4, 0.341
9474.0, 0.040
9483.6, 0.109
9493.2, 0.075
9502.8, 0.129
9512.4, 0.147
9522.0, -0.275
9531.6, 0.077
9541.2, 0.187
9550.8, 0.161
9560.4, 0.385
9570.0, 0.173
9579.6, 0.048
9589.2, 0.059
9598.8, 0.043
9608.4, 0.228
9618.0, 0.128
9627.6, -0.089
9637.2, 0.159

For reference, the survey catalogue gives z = 1.20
